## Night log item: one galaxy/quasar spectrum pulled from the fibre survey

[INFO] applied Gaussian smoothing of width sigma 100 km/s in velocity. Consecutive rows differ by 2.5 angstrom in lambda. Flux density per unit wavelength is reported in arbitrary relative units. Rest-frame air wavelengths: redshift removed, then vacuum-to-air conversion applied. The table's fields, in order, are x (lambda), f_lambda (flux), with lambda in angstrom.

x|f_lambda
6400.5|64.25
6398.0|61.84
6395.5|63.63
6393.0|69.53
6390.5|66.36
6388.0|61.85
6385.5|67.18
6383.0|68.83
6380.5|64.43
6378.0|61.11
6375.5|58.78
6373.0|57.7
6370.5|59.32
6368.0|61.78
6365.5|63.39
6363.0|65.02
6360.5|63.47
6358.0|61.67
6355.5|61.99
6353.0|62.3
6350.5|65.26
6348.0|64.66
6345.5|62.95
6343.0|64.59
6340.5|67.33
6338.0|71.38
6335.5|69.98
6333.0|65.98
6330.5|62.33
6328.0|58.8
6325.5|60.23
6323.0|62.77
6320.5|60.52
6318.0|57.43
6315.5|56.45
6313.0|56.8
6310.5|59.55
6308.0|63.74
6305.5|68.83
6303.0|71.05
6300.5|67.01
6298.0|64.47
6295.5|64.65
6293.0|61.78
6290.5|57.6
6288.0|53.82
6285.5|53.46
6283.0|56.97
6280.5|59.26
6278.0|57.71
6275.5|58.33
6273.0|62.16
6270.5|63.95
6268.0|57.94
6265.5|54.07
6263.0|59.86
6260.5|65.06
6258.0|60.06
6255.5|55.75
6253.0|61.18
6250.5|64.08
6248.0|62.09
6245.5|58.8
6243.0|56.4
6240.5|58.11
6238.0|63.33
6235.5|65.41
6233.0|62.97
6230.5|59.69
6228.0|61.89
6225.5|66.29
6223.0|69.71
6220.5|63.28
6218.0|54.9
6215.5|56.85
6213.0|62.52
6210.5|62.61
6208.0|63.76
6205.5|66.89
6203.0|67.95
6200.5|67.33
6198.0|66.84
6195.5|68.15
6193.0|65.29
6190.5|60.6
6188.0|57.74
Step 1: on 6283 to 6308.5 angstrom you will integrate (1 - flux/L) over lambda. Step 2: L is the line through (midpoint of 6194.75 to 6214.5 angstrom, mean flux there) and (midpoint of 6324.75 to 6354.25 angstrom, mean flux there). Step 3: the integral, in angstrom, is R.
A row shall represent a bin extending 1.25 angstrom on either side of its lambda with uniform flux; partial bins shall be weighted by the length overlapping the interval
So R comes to 1.0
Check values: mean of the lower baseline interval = 65.6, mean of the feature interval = 62.3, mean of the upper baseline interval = 64.7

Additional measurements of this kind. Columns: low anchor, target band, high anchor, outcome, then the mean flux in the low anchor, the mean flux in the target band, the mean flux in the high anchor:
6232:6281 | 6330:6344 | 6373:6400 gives -1.0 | 60.3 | 67.2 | 64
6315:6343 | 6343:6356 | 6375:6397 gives 0.0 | 63.3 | 63.6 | 64.8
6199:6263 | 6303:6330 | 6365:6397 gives 0.8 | 62.2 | 61.1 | 63.4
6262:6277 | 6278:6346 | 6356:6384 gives -1.7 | 59.3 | 62.1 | 62.3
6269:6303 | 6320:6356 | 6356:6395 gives -1.2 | 60.5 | 64.2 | 63.3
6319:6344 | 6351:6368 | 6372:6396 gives 0.3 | 64.3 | 63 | 64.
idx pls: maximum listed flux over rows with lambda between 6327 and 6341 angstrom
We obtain 71.38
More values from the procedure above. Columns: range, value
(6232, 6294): 65.41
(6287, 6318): 71.05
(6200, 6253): 69.71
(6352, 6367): 65.02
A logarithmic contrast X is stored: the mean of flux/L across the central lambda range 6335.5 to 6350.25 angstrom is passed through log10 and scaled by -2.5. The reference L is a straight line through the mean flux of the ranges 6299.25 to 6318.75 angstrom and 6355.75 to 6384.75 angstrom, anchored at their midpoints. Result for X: -0.07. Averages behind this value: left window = 62.7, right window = 62.4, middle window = 66.4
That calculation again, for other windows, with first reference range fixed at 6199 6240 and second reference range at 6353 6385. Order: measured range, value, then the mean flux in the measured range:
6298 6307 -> -0.09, 68.2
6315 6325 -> 0.06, 59.6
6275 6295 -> 0.10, 57.6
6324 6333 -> 0.02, 61.3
